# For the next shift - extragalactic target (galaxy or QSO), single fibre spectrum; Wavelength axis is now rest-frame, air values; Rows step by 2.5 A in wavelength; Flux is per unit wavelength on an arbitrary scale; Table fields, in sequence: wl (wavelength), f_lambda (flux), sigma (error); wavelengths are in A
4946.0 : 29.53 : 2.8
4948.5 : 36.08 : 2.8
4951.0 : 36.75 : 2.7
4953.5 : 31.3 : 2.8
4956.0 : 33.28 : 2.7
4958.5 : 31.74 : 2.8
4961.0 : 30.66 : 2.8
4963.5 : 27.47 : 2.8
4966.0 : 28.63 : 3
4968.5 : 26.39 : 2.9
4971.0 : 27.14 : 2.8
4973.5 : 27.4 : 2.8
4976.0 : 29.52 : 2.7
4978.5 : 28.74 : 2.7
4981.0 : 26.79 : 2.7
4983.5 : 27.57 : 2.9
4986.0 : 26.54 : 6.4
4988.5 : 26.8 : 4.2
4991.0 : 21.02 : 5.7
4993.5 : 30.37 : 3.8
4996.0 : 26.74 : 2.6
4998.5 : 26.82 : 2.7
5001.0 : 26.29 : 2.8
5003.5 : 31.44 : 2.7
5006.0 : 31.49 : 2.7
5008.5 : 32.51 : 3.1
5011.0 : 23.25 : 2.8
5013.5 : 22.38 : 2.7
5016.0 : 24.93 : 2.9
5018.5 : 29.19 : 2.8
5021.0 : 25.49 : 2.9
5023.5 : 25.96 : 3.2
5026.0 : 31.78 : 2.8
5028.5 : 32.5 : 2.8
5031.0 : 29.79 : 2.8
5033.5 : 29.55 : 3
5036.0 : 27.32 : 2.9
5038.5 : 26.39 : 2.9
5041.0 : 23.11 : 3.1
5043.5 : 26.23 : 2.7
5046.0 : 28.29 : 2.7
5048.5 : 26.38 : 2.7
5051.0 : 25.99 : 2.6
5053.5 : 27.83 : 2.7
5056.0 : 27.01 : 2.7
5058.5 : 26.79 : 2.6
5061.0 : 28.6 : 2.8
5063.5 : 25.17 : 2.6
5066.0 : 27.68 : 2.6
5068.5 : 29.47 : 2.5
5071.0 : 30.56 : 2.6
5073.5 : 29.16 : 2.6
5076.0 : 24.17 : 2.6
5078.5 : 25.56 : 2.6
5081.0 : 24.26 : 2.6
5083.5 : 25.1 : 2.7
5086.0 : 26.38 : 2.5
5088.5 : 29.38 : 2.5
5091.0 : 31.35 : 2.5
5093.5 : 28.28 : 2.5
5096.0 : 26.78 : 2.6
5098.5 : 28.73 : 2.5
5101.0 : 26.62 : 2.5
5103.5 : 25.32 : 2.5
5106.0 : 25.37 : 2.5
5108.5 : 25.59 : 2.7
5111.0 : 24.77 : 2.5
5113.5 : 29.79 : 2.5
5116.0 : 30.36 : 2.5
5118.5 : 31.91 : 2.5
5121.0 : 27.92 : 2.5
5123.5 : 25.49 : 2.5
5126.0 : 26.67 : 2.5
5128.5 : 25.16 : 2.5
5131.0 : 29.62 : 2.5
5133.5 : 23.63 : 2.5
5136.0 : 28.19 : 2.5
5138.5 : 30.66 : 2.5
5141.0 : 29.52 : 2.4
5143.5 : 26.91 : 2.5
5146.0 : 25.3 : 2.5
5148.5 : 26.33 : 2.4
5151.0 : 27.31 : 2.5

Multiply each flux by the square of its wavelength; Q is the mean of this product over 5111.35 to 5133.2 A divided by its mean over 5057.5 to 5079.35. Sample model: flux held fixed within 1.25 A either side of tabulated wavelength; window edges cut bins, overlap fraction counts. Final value 1.0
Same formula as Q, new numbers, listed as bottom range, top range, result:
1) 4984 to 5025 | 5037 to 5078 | 1.02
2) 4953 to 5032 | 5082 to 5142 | 1.03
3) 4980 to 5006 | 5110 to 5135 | 1.06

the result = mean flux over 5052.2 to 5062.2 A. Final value 27.5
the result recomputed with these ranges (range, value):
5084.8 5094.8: 28.8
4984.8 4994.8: 26.2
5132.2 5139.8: 27.5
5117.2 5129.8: 27.5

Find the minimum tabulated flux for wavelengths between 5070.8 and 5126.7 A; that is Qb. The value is 24.17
